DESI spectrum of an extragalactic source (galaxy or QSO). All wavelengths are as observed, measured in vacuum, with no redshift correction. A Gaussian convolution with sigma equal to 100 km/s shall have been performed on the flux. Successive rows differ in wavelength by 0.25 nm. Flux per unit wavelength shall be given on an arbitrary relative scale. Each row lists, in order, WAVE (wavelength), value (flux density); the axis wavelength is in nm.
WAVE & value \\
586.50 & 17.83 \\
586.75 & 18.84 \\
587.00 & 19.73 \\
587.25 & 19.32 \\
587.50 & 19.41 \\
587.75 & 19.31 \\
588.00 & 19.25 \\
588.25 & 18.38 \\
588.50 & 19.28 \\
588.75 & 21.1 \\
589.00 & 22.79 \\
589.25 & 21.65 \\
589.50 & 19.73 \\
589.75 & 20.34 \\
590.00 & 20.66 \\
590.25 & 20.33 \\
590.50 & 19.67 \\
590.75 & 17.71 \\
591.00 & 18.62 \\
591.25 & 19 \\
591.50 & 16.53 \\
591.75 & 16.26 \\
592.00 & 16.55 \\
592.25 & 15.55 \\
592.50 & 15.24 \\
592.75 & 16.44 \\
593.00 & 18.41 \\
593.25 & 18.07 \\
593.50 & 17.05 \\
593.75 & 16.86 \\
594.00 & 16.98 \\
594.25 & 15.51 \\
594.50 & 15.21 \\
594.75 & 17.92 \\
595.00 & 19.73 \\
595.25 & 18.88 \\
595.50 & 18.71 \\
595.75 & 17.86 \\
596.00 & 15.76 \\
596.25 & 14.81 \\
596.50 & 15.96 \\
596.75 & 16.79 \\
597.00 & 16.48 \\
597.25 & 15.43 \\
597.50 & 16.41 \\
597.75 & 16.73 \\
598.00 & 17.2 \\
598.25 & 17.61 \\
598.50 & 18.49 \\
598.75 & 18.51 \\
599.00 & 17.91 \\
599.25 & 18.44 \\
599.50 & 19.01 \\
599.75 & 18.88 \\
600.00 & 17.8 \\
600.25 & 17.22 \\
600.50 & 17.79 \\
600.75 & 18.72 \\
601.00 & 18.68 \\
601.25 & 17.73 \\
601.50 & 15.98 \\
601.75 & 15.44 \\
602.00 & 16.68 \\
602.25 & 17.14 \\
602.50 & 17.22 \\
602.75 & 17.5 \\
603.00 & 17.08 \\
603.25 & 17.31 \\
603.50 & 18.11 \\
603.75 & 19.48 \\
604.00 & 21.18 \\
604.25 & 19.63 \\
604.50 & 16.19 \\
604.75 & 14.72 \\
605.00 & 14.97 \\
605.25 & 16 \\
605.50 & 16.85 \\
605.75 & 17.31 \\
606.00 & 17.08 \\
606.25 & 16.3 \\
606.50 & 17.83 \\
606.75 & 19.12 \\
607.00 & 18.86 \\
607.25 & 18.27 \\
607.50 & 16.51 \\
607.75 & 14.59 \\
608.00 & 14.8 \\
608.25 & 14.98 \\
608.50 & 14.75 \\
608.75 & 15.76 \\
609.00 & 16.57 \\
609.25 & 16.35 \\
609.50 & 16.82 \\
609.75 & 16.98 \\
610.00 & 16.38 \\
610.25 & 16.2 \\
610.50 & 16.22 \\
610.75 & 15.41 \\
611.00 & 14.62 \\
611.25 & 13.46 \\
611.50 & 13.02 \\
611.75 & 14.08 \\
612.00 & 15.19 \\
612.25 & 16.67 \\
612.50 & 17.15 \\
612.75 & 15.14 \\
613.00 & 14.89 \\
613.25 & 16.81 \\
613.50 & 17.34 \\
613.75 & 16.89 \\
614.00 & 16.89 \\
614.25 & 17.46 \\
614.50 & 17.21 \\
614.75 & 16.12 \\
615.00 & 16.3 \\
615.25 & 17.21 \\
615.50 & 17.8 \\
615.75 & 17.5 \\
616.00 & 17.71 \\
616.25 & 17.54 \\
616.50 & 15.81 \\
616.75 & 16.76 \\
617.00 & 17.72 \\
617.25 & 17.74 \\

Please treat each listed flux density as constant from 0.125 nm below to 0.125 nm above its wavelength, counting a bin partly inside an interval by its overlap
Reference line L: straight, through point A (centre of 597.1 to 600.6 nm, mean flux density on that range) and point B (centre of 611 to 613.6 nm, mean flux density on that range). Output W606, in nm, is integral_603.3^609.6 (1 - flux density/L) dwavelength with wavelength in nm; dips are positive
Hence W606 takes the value -0.22 nm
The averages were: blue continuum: 17.7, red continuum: 15.3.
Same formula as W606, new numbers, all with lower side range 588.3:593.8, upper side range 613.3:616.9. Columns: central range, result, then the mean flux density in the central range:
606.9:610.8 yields 0.27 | 16.2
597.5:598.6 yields 0.05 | 17.4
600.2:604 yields 0.06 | 17.6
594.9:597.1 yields 0.13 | 17.2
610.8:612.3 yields 0.24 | 14.4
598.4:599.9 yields -0.04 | 18.5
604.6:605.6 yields 0.12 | 15.6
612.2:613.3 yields 0.07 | 16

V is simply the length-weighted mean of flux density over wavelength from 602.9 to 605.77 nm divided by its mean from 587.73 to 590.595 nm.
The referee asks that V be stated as 0.86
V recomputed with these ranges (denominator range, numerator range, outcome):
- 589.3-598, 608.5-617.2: 0.93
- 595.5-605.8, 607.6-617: 0.93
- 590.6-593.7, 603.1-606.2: 1.01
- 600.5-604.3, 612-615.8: 0.94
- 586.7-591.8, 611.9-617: 0.86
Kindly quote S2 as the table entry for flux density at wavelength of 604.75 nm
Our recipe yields 14.72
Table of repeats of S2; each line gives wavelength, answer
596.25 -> 14.81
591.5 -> 16.53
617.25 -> 17.74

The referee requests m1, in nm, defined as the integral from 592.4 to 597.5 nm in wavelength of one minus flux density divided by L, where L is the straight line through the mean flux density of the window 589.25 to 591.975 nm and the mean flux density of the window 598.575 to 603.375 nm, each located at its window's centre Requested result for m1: 0.41 nm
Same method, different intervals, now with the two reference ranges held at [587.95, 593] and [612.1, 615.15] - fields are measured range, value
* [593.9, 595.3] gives 0.08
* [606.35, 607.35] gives -0.07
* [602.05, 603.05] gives 0.02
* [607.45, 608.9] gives 0.16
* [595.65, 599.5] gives 0.22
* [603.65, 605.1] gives -0.02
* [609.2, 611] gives 0.07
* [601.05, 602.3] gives 0.07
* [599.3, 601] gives -0.04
